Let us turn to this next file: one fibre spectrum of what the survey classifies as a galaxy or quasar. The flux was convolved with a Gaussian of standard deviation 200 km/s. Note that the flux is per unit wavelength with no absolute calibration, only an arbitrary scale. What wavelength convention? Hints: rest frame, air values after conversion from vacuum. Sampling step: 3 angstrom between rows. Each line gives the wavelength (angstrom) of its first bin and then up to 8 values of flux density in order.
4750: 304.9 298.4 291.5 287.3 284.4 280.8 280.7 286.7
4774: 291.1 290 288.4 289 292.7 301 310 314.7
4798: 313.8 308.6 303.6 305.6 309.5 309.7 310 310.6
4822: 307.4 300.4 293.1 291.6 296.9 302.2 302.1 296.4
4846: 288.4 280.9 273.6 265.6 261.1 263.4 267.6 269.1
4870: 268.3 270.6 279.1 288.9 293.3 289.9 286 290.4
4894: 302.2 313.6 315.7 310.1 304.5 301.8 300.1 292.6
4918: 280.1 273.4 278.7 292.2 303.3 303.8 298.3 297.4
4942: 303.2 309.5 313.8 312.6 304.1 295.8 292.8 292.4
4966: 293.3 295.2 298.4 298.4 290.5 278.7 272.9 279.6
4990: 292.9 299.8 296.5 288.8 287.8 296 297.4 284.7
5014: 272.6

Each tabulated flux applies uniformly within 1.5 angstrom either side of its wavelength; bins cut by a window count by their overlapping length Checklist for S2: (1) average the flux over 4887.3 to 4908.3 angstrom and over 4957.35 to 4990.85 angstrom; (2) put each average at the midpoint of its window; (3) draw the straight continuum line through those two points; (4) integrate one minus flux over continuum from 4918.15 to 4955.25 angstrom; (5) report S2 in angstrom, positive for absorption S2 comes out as -0.2 angstrom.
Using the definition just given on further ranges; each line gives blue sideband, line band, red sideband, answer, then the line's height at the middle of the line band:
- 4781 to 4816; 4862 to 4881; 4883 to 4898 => 1.5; 298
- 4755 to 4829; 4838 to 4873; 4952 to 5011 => 2.4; 296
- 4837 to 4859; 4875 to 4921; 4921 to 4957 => -0.6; 292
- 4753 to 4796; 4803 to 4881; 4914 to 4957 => 1.4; 294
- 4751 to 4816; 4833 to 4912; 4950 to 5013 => 1.9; 295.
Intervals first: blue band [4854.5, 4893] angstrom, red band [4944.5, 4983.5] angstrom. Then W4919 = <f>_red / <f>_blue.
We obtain 1.07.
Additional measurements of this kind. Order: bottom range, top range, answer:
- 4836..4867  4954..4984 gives 1.05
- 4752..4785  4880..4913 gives 1.04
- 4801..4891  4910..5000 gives 1.02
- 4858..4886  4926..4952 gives 1.10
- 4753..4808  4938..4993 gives 1.00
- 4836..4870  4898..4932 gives 1.06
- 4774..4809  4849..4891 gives 0.92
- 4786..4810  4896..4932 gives 0.97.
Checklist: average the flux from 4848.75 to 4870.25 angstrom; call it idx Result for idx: 268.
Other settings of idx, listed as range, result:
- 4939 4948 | 306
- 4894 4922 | 300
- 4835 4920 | 288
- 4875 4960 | 298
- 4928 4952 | 305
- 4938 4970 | 301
